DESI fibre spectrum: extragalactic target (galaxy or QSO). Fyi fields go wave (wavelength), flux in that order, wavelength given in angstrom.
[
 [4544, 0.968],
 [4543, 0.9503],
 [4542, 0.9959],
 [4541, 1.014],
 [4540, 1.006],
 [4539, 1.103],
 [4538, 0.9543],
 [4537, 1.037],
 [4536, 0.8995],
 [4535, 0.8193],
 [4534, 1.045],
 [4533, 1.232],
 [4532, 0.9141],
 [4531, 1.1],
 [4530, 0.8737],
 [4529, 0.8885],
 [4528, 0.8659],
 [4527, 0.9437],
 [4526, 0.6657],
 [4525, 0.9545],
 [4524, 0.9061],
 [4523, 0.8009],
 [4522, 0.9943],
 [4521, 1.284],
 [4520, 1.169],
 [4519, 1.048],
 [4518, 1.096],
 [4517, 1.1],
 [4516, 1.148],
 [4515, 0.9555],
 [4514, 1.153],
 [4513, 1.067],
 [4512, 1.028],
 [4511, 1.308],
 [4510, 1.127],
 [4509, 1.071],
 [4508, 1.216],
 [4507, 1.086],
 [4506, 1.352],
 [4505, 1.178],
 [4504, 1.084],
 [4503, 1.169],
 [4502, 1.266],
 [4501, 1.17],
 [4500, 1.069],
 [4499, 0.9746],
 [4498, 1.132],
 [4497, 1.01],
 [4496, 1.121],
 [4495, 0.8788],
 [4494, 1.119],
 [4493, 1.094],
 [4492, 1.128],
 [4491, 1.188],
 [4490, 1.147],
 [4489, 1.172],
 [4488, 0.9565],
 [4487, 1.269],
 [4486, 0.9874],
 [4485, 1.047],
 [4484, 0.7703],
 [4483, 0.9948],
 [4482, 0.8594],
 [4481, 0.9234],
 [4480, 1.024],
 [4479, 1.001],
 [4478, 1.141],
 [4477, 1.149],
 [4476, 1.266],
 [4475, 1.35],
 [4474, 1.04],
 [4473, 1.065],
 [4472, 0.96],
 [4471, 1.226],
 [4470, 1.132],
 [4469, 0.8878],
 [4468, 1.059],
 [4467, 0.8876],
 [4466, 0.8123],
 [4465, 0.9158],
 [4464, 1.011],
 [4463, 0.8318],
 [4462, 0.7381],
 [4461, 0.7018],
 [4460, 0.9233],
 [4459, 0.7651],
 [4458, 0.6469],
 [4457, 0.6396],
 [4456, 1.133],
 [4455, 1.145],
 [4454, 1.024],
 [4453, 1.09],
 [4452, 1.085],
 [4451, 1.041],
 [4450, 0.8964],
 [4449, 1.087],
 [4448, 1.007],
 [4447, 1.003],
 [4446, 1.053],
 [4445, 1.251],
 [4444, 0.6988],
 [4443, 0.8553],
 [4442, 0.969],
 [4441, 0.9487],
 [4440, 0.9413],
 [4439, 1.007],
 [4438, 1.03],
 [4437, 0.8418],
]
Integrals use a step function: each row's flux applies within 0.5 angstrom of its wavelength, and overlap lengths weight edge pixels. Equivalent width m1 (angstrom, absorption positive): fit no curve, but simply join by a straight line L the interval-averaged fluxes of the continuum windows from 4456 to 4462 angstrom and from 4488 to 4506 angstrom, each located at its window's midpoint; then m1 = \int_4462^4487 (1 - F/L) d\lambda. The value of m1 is -2.9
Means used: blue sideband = 0.769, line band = 1.01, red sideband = 1.11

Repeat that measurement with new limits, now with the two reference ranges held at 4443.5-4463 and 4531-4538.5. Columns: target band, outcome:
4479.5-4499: -1.56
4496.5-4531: -2.98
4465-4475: -0.72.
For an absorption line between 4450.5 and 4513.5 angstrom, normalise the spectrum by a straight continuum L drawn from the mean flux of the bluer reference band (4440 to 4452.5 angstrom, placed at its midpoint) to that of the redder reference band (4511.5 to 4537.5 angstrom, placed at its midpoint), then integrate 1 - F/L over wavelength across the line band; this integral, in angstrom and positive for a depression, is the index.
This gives -3.04 angstrom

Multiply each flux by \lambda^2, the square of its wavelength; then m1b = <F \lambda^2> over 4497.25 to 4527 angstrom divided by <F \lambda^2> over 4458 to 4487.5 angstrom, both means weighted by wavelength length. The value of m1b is 1.12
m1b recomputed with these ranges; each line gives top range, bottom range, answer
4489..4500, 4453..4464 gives 1.26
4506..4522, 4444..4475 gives 1.19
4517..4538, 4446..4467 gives 1.09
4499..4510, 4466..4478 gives 1.08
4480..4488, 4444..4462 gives 1.04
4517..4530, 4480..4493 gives 0.95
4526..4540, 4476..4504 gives 0.92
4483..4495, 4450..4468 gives 1.19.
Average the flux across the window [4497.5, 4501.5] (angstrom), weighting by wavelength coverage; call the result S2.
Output 1.09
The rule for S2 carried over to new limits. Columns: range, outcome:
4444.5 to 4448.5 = 1.08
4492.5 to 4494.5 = 1.11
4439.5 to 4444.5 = 0.883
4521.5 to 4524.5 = 0.9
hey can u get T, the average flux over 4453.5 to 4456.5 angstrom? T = 1.1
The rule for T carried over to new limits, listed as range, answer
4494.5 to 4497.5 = 1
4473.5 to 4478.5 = 1.19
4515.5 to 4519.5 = 1.1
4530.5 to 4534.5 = 1.07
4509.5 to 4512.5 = 1.15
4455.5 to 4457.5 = 0.886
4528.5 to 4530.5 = 0.881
